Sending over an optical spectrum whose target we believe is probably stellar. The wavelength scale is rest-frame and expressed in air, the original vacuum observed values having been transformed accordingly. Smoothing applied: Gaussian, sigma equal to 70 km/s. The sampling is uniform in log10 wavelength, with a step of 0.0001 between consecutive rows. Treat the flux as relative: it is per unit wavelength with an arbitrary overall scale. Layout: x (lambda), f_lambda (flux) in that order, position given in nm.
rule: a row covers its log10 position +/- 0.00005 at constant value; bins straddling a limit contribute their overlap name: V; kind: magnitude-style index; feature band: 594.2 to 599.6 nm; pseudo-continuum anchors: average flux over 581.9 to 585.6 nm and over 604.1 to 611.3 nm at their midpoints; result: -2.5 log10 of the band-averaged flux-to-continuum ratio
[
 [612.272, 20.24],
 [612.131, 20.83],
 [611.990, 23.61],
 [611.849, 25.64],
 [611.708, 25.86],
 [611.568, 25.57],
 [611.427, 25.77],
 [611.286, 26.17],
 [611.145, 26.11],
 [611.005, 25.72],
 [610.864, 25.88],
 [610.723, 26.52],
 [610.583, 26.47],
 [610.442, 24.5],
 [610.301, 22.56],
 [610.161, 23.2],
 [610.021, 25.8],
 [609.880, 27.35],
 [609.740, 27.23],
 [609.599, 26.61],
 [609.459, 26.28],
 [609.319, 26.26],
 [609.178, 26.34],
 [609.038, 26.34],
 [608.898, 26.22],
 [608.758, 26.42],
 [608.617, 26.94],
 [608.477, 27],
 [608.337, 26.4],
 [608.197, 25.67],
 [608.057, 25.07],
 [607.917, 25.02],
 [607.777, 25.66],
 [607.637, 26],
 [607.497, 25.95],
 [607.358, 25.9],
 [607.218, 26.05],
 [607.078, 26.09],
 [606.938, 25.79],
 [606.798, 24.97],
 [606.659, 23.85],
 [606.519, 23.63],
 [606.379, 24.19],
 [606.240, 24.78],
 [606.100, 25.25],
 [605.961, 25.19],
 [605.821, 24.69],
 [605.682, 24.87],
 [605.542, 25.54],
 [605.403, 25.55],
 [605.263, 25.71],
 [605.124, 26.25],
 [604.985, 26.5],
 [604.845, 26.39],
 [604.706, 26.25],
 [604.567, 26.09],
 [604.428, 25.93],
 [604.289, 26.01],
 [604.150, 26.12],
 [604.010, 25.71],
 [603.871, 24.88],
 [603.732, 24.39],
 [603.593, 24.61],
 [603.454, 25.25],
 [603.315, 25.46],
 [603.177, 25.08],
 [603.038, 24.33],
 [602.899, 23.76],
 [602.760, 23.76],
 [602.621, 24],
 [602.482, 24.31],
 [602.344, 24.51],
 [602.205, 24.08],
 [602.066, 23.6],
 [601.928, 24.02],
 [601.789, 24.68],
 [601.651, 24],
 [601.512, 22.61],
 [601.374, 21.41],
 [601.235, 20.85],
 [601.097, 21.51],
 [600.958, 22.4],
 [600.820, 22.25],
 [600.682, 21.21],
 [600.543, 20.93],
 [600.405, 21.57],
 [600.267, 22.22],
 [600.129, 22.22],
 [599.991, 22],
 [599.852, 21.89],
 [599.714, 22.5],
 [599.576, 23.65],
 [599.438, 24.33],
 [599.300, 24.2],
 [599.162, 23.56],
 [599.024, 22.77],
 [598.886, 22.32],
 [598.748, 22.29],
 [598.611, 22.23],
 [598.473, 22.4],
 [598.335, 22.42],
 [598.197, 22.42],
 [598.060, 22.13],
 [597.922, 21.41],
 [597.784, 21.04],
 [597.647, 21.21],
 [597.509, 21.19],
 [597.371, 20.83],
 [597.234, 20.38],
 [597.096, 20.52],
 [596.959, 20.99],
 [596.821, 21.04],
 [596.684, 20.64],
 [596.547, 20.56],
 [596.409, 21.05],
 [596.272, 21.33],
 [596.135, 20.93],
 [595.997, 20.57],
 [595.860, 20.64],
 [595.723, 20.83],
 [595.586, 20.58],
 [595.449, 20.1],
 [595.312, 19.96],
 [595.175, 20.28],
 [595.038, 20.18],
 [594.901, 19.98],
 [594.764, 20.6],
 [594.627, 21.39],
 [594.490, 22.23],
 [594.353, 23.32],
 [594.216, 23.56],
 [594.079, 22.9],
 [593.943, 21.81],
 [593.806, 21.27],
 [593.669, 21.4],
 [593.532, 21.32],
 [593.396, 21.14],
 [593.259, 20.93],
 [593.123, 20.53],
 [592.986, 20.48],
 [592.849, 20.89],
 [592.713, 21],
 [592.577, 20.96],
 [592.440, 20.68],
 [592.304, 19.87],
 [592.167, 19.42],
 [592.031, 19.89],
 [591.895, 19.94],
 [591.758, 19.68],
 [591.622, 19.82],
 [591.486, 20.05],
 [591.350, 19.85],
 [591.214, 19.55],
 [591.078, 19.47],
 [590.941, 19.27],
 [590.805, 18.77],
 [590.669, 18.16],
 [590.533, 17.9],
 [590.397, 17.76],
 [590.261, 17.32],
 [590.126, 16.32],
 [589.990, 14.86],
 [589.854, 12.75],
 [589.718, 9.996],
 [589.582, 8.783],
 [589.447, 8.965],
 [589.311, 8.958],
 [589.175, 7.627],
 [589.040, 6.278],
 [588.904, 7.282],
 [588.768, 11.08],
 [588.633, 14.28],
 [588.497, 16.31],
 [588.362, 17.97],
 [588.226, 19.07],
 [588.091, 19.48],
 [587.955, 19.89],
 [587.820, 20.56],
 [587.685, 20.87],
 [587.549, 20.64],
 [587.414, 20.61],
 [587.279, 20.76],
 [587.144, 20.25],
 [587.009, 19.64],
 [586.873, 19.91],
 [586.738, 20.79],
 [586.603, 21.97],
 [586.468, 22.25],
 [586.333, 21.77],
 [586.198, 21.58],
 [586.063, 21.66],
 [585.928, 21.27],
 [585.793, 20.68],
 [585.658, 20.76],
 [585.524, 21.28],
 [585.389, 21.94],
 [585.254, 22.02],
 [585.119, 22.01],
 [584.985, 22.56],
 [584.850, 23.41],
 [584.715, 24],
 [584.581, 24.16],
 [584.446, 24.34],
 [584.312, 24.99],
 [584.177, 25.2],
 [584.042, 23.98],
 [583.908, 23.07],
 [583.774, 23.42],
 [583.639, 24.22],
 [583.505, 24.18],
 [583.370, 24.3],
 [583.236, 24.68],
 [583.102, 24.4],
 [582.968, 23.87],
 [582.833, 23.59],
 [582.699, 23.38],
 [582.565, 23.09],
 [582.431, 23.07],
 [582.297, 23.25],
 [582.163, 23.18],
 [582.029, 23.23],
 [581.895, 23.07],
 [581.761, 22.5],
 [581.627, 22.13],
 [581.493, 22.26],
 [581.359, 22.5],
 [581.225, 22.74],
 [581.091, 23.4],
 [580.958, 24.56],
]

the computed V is 0.15 mag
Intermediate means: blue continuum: 23.5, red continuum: 25.7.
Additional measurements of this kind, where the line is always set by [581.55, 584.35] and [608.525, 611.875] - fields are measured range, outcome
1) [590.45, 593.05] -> 0.23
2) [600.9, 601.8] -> 0.13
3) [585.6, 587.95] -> 0.15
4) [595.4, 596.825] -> 0.19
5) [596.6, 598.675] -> 0.16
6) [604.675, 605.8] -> -0.01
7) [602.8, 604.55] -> 0.01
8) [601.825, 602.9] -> 0.05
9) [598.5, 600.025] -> 0.10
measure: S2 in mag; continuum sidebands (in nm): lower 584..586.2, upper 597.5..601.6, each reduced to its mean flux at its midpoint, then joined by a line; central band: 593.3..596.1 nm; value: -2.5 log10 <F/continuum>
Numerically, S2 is 0.06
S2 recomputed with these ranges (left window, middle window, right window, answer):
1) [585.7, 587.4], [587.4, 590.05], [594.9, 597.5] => 0.42 mag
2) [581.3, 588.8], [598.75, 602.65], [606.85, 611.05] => 0.08 mag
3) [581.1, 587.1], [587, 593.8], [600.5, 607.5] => 0.31 mag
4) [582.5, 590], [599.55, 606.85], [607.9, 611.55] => 0.00 mag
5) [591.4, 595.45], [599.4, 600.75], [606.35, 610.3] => 0.04 mag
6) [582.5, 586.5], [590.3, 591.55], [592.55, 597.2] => 0.15 mag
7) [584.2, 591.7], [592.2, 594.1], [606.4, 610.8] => -0.04 mag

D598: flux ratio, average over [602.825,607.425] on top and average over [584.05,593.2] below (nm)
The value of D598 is 1.34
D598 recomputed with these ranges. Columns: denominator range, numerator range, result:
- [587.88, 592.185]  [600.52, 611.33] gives 1.58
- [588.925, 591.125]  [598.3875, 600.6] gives 1.64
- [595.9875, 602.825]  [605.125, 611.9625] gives 1.15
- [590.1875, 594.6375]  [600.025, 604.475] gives 1.16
